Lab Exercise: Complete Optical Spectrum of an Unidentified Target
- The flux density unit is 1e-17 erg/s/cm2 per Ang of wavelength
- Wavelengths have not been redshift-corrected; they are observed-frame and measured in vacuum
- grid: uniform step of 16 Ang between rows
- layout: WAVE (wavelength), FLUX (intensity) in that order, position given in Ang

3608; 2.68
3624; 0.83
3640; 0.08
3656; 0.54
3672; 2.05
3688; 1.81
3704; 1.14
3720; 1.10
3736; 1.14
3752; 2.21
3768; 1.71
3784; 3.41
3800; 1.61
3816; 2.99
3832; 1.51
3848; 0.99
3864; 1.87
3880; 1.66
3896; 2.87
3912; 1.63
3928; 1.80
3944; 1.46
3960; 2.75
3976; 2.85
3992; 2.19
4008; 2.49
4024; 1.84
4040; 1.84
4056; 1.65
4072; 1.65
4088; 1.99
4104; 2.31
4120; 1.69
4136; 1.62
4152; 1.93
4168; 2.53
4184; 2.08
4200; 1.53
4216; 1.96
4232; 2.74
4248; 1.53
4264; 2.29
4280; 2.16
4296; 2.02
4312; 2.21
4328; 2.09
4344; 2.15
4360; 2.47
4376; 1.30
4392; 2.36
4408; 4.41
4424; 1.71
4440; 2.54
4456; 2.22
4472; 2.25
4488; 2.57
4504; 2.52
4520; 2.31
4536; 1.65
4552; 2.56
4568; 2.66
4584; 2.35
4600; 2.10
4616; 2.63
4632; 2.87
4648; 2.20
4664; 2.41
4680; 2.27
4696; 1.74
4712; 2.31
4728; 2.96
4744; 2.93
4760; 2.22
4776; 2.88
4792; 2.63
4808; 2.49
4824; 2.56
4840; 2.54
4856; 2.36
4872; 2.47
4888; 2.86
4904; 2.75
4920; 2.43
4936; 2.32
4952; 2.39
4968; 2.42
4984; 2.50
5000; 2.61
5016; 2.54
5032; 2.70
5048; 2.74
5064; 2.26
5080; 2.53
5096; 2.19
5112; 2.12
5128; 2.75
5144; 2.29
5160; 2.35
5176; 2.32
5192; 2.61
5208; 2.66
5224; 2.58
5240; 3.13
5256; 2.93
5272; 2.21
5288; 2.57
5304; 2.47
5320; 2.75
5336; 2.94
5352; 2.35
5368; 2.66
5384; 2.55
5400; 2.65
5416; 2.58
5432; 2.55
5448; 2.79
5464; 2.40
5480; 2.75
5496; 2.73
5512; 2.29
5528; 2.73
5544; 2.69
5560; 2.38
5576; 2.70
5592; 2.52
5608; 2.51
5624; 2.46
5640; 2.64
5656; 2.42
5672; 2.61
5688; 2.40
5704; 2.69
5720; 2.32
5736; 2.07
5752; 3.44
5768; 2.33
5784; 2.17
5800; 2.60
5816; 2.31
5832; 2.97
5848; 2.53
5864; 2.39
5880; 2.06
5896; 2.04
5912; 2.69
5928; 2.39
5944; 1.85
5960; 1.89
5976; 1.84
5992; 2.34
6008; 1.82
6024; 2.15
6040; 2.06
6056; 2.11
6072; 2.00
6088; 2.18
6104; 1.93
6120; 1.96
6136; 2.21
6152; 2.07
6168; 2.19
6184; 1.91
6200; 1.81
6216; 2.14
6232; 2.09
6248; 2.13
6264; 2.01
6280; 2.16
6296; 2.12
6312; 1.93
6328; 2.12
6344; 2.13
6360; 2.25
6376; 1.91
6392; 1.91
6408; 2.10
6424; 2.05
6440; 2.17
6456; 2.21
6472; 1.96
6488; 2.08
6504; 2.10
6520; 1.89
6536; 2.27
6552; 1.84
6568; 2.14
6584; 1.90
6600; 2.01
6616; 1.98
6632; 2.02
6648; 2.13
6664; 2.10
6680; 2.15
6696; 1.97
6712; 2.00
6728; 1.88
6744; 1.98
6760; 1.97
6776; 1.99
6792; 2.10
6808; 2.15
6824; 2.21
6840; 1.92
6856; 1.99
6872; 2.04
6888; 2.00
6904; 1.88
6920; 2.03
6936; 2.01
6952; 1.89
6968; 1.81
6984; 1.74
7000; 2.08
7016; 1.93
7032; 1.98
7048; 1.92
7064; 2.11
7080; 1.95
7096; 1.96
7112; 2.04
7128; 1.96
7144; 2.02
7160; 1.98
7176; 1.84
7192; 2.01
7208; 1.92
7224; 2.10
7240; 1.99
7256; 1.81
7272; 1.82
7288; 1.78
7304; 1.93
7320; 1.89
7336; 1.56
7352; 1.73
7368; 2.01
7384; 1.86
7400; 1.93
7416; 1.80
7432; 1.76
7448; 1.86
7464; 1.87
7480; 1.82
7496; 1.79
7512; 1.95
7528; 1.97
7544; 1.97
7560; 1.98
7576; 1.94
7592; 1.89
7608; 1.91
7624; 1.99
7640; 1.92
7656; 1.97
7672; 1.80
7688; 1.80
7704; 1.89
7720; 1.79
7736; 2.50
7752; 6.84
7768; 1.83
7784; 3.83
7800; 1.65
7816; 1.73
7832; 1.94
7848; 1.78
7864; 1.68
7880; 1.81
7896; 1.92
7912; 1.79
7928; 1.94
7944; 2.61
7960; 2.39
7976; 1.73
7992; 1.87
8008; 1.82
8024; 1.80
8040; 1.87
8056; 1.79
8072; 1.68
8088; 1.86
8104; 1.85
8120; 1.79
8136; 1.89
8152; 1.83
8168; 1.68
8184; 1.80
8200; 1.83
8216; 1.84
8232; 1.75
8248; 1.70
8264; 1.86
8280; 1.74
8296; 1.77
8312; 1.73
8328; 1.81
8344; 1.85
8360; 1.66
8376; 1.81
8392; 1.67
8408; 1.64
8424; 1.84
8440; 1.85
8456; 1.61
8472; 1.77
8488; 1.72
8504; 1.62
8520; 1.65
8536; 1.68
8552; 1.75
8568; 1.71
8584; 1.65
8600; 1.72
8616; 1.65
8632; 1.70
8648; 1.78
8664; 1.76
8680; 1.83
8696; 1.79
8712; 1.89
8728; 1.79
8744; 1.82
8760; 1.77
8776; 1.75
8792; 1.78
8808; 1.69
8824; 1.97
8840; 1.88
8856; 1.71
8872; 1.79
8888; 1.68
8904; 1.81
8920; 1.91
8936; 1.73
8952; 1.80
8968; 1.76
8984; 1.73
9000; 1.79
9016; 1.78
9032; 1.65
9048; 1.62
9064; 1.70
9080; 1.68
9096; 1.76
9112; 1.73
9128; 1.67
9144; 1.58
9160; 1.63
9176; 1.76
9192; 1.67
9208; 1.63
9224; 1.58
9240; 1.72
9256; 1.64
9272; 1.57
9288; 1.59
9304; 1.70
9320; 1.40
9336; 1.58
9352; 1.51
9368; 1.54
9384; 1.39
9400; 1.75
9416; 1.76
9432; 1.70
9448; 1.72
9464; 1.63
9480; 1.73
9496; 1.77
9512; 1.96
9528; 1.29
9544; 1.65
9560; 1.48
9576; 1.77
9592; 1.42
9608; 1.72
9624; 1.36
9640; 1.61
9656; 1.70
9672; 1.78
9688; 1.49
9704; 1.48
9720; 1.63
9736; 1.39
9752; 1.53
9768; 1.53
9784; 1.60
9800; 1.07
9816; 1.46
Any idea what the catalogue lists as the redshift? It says 0.182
